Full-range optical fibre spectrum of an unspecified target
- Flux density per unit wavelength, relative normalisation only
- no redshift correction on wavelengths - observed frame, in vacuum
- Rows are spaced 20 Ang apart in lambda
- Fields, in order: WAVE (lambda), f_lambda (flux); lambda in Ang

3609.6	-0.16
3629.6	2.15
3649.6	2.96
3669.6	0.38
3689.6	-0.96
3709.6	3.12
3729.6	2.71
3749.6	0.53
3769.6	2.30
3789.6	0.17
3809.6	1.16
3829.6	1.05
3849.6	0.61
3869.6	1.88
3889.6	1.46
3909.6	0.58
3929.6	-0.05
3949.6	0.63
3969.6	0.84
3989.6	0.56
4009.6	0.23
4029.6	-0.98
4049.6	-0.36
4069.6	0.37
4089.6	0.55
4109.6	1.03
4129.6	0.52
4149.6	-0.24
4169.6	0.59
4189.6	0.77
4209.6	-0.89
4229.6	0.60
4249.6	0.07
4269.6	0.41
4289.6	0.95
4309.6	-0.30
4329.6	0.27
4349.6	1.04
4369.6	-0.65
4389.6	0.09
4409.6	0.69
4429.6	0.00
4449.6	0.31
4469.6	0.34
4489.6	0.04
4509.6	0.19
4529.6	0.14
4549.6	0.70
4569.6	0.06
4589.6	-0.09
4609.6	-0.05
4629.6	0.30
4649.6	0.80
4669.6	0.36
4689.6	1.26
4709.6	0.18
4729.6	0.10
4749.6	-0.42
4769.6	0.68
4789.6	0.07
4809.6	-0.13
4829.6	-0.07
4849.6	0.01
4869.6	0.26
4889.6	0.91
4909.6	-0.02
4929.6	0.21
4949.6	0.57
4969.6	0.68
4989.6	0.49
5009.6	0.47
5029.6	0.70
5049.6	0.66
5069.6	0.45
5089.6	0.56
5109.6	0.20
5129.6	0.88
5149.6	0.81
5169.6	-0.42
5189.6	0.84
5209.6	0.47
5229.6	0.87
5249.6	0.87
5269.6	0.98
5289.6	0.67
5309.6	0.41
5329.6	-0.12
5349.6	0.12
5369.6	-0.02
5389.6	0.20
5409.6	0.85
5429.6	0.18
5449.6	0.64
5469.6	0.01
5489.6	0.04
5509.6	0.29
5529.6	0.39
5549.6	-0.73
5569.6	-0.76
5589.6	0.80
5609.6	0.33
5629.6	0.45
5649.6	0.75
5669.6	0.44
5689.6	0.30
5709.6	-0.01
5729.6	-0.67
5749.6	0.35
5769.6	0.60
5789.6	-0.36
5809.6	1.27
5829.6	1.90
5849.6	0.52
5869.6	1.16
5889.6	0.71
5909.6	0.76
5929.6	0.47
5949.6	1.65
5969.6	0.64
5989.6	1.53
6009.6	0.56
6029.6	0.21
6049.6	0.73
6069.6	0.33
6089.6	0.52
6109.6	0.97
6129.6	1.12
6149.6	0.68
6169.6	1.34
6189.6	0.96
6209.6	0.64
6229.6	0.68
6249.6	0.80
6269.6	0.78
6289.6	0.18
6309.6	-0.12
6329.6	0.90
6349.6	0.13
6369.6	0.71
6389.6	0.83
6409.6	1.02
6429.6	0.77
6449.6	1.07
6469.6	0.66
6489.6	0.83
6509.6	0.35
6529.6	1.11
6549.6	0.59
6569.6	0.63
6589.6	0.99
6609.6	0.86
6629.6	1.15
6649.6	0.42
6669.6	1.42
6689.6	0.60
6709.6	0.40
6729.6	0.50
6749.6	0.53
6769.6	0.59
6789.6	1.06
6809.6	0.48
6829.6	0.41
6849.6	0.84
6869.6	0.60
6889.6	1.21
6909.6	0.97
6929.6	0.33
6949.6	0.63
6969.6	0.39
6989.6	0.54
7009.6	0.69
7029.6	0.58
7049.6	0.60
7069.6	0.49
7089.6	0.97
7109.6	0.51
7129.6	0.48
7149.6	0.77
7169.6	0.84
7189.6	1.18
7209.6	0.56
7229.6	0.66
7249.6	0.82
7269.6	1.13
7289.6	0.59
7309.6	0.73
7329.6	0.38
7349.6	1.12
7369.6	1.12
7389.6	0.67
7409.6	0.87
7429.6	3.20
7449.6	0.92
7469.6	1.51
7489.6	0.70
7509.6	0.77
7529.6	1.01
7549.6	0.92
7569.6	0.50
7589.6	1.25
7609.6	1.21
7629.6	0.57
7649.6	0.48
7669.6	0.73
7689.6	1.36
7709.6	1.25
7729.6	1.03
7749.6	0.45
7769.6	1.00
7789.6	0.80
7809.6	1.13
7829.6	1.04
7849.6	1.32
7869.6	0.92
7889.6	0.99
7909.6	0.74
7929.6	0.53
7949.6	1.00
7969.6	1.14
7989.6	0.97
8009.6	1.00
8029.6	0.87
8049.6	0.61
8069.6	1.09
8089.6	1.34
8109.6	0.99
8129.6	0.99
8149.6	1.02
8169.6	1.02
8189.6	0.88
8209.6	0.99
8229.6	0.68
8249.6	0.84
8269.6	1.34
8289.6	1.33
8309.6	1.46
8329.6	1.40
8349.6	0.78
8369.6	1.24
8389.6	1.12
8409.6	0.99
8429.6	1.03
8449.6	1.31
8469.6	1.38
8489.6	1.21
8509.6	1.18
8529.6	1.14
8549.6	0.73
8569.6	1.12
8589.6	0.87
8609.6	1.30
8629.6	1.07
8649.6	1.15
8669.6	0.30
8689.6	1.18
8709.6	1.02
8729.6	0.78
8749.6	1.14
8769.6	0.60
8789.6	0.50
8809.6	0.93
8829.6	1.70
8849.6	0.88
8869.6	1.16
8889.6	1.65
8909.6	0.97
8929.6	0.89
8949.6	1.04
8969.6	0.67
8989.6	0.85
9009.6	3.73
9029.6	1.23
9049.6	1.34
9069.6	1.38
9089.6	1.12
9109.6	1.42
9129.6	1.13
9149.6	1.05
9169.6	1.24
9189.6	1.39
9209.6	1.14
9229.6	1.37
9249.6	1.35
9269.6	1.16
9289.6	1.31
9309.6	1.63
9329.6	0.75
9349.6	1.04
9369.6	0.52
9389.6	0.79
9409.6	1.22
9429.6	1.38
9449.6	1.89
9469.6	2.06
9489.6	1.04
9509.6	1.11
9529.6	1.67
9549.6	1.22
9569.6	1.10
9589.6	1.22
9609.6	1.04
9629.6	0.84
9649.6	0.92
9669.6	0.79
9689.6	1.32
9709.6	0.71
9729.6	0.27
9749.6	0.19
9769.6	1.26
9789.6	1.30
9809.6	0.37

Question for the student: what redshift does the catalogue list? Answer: 0.99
